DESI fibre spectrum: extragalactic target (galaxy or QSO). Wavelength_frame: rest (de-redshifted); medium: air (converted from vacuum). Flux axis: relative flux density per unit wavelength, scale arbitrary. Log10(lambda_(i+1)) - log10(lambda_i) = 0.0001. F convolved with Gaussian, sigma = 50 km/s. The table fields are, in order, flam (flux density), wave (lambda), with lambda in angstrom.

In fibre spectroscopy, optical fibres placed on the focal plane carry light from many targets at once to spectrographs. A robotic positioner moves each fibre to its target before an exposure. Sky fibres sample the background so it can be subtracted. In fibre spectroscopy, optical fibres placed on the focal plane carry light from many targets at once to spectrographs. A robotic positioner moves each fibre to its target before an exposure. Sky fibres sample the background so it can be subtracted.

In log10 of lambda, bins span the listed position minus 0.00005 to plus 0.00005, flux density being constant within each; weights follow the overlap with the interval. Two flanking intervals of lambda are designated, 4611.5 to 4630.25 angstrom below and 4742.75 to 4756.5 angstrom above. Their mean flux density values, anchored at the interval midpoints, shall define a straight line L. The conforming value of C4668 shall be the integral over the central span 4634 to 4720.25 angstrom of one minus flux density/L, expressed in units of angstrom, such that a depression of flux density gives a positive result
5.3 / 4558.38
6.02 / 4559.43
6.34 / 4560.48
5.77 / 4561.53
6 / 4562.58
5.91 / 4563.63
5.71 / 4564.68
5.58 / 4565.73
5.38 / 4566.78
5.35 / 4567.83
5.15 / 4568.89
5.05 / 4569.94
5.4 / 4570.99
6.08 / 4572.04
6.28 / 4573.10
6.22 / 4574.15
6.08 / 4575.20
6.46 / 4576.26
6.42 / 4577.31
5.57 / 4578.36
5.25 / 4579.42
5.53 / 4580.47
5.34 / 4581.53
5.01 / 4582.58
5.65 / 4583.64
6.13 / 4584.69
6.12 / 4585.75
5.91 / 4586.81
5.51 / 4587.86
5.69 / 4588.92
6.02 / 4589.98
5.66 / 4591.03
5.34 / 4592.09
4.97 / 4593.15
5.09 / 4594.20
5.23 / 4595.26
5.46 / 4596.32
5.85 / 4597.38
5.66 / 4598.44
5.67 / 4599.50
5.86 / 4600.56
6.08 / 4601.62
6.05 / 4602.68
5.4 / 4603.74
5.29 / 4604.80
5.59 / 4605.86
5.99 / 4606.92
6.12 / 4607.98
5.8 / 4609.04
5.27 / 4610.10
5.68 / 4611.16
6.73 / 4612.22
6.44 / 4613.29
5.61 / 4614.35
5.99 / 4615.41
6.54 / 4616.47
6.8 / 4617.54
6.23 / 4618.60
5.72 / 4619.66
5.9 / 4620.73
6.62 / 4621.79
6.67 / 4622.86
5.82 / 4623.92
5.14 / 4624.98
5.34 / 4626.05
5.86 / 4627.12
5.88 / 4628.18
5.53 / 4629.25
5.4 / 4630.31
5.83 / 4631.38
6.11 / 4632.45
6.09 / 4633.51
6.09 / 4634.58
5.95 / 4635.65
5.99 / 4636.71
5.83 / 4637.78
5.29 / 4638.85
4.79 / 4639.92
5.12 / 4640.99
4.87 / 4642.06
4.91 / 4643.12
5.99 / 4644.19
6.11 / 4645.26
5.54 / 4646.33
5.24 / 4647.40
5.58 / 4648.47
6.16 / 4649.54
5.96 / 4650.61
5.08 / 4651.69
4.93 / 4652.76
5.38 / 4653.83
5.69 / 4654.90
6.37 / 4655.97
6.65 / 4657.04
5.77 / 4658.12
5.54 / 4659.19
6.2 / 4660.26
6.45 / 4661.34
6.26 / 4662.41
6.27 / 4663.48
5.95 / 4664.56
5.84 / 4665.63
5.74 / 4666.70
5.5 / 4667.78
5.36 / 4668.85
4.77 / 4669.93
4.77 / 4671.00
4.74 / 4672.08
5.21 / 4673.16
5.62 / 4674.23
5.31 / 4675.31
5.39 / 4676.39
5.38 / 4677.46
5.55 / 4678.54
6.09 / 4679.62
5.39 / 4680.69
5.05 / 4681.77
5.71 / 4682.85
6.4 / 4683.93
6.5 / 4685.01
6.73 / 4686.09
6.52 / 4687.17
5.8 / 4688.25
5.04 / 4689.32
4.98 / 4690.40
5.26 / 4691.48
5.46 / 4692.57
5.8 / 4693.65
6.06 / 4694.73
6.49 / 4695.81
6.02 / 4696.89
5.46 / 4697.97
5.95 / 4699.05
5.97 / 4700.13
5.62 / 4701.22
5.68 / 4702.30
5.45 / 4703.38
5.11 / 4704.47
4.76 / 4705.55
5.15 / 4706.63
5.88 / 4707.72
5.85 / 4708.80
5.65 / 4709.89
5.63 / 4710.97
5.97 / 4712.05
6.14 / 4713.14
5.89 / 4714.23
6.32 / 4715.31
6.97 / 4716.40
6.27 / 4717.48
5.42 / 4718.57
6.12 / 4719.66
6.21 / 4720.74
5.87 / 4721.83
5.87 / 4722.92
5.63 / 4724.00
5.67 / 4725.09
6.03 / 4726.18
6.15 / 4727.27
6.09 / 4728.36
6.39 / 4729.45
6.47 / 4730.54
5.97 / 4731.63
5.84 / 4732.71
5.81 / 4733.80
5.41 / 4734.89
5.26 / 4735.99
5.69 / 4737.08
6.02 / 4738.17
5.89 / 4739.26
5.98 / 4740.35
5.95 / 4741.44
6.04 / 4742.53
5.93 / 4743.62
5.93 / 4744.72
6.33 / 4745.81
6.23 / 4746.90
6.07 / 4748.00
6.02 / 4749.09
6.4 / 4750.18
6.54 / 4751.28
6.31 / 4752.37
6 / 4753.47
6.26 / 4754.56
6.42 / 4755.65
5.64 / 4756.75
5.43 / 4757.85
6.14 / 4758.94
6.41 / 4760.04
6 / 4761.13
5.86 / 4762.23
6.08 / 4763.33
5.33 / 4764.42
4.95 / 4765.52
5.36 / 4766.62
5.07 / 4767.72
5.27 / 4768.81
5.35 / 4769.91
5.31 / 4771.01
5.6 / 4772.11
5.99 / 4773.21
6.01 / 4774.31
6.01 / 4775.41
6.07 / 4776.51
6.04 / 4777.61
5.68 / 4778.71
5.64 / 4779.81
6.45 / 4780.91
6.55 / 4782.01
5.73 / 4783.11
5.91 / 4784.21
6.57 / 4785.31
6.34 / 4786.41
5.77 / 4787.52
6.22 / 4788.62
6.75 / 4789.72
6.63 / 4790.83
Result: 5.7 angstrom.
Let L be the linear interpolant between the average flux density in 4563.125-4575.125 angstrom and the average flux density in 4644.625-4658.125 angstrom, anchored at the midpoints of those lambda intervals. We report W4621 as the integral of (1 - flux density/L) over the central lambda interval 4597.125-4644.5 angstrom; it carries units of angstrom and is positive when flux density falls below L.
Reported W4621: -0.9 angstrom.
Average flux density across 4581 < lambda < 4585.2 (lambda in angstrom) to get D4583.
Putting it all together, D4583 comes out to 5.53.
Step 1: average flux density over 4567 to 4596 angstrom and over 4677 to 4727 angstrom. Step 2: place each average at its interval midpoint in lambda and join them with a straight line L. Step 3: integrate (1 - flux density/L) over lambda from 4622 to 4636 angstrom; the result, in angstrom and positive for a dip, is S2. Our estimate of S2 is -0.3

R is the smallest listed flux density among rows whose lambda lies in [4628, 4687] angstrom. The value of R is 4.74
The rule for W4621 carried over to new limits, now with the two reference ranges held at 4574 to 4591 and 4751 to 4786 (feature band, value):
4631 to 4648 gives 0.62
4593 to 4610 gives 0.48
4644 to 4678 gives 1.07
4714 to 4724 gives -0.40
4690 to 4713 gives 0.80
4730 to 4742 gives 0.03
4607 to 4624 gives -0.93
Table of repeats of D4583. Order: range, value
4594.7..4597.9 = 5.5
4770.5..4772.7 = 5.46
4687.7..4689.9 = 5.44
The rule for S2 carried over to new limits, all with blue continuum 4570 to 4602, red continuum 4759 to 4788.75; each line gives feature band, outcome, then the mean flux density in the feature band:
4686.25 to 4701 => 0.01 angstrom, 5.78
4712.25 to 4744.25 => -0.95 angstrom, 5.97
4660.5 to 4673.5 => 0.38 angstrom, 5.59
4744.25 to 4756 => -0.82 angstrom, 6.23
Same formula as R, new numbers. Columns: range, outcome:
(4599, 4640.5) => 4.79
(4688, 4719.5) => 4.76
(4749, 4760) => 5.43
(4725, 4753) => 5.26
